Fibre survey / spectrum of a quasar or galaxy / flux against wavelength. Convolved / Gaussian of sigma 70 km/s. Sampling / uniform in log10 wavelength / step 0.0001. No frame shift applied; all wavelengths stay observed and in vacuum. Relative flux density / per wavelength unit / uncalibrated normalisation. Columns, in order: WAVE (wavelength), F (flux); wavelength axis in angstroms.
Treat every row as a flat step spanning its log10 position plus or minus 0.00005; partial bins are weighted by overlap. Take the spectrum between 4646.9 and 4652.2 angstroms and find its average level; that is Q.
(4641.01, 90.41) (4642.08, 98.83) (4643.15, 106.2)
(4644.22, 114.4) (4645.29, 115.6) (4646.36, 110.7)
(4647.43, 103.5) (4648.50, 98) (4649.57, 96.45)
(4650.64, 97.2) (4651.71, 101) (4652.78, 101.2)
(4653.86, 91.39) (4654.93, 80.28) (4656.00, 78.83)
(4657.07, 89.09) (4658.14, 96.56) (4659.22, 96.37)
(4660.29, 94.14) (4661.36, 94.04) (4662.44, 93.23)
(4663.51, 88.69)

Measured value 99.3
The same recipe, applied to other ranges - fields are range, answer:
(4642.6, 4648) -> 110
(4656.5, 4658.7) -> 92.5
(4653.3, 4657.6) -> 84.9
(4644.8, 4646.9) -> 113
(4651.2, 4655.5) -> 93.2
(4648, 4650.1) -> 97.2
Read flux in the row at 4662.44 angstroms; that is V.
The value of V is 93.23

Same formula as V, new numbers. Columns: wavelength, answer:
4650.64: 97.2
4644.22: 114.4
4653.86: 91.39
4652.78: 101.2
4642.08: 98.83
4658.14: 96.56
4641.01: 90.41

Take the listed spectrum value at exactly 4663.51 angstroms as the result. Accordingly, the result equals 88.69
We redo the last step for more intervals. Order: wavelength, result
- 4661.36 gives 94.04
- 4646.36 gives 110.7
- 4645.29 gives 115.6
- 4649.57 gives 96.45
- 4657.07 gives 89.09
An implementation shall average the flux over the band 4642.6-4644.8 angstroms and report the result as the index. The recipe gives 110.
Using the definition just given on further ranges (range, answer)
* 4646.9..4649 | 101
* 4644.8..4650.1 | 105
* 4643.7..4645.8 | 115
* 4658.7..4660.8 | 95.4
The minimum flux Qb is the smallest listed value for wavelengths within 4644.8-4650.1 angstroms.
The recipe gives 96.45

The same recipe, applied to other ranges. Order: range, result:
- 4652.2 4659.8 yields 78.83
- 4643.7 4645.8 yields 114.4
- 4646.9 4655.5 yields 80.28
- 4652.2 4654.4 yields 91.39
